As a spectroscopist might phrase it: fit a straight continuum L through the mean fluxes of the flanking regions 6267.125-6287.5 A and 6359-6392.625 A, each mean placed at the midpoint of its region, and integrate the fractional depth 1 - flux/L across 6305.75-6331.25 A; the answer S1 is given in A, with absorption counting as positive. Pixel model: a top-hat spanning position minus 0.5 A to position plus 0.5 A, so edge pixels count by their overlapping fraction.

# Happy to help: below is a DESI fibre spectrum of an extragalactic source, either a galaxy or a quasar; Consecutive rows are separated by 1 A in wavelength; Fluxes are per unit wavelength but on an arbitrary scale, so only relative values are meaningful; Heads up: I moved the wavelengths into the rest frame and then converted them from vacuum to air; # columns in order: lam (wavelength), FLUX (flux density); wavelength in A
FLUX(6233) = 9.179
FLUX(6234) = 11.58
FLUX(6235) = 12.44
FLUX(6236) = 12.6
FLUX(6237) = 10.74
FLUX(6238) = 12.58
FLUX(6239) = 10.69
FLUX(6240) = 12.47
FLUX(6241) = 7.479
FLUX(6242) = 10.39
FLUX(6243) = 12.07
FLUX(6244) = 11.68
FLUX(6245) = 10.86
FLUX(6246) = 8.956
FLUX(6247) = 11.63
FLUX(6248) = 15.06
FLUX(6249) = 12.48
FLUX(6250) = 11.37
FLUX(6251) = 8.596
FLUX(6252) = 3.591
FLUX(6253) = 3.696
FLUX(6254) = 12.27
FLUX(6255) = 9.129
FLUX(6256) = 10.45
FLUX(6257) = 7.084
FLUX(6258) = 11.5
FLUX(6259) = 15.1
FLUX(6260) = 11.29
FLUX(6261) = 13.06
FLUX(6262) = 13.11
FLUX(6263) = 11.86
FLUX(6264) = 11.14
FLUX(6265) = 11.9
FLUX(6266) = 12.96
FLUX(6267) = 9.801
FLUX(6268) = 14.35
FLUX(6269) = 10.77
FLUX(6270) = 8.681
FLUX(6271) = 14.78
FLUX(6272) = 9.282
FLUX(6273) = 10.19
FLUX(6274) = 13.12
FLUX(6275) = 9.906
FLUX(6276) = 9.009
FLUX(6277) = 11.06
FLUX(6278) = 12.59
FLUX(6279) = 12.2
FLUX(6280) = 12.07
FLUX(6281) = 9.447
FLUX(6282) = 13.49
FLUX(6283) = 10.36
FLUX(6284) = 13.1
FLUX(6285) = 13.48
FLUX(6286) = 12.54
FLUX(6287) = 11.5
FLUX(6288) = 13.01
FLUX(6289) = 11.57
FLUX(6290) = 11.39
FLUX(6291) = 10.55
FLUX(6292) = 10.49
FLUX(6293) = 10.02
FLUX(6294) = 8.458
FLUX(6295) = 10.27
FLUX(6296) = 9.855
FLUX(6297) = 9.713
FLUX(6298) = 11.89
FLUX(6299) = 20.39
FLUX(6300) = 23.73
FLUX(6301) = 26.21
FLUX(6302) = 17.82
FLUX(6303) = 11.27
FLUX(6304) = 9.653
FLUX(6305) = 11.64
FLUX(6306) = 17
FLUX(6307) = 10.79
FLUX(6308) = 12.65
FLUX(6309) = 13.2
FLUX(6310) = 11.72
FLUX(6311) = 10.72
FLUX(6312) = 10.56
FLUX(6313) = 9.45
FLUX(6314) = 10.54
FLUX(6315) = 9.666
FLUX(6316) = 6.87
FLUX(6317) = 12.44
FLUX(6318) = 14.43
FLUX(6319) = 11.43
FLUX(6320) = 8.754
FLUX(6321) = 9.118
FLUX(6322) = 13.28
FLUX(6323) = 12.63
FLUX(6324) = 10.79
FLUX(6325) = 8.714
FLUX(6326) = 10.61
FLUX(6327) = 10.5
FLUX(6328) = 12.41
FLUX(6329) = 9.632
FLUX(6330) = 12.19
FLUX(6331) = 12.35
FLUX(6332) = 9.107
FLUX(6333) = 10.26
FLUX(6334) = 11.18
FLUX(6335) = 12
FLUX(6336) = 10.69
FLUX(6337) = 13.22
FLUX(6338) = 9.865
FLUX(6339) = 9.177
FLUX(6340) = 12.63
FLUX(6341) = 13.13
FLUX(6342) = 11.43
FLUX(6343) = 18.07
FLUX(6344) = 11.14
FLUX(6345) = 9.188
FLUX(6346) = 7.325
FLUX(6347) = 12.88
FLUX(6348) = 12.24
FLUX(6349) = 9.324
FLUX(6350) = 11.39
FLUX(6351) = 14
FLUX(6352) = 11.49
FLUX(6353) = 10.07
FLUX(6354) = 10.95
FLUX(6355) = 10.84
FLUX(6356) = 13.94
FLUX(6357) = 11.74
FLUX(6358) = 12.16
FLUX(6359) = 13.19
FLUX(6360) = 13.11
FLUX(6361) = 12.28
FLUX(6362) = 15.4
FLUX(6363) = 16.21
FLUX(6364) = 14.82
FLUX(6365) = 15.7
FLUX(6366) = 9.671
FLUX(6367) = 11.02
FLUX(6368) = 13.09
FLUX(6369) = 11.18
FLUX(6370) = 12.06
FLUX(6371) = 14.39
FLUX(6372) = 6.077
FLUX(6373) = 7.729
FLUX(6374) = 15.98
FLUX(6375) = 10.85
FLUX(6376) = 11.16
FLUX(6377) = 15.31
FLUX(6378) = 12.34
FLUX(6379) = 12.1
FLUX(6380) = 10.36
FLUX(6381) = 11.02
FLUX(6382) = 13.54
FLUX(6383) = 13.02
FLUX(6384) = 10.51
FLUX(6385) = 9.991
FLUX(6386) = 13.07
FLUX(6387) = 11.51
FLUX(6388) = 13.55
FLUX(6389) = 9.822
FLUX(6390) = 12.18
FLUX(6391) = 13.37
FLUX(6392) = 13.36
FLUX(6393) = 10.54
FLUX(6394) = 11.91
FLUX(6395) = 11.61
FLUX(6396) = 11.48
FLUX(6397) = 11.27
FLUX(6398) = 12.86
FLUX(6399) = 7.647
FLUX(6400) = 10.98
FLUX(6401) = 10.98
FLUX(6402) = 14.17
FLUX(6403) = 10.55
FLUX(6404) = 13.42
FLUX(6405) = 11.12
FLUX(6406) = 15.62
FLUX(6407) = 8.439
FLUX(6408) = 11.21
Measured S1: 1.5 A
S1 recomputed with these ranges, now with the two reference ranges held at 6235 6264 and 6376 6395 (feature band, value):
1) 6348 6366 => -1.3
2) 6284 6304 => -3.7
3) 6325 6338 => 0.6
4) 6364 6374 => 0.2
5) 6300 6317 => -2.2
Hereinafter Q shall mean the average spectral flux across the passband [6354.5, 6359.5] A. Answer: 12.4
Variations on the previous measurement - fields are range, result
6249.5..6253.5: 6.81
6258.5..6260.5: 13.2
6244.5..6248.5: 11.6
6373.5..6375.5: 13.4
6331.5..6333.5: 9.68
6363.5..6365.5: 15.3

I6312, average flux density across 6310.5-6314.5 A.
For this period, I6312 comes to 10.3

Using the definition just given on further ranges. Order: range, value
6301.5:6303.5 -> 14.5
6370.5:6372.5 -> 10.2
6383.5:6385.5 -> 10.3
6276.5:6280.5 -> 12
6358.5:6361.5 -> 12.9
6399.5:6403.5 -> 11.7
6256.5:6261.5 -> 11.6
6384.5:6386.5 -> 11.5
